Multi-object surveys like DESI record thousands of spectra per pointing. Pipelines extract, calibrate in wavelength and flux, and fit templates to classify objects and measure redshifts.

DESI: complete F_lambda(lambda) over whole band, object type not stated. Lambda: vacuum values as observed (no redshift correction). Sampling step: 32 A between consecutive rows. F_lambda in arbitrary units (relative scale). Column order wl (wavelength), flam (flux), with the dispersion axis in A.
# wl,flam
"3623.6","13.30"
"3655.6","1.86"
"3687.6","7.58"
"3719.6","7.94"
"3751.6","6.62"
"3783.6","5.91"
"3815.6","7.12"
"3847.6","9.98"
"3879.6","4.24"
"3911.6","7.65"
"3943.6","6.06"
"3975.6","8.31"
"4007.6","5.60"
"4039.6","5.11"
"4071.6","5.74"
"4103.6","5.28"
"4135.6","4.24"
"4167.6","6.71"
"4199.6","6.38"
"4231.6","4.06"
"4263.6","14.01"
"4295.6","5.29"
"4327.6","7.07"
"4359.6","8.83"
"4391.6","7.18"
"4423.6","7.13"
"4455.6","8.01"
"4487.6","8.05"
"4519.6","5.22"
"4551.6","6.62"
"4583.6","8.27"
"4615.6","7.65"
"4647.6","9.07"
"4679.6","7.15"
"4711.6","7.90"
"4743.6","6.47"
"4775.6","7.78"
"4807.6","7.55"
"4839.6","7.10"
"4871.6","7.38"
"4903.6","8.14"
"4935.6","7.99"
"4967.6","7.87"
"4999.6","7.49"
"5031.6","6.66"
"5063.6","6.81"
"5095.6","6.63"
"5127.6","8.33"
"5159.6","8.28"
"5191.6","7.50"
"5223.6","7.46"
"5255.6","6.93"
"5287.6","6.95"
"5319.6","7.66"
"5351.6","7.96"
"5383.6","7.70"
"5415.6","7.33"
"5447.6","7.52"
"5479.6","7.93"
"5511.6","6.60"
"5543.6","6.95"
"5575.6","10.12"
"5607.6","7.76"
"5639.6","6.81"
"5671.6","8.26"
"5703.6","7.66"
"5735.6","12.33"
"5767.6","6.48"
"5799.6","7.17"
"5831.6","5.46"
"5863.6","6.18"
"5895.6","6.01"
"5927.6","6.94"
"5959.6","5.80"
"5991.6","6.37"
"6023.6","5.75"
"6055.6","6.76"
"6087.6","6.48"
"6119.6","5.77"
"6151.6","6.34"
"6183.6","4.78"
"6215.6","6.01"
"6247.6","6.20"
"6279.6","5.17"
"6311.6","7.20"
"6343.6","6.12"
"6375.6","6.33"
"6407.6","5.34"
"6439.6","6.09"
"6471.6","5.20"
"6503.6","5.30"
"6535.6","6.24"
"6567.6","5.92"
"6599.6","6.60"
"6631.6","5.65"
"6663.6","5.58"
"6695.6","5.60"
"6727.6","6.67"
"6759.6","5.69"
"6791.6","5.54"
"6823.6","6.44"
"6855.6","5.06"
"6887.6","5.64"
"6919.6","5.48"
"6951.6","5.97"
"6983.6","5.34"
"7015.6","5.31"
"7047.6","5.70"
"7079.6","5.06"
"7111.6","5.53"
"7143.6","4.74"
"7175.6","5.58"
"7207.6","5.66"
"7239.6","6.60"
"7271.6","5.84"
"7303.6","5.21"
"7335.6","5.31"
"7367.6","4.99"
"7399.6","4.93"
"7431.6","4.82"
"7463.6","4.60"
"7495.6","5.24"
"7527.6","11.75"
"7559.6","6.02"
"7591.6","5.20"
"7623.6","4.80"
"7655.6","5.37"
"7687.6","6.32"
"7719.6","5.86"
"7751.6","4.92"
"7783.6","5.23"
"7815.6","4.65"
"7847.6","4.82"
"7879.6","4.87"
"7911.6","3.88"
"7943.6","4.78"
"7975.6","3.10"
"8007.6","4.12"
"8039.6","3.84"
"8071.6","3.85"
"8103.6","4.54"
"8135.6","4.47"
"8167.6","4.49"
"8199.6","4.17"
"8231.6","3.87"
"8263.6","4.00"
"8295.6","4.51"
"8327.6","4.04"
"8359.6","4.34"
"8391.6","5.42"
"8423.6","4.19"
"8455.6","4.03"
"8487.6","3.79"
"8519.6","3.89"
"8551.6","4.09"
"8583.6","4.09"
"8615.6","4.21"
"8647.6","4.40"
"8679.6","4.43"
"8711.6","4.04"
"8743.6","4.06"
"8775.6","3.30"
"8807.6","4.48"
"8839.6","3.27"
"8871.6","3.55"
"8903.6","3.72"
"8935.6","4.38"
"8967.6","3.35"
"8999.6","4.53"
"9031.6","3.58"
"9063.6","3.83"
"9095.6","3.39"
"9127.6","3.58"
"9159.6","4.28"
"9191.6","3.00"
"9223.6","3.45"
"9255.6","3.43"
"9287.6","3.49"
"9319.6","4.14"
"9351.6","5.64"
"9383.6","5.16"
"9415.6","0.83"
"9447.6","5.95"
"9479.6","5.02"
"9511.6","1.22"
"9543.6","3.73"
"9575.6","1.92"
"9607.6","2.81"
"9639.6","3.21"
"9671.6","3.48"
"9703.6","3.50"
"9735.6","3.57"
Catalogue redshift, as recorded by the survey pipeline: 0.146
